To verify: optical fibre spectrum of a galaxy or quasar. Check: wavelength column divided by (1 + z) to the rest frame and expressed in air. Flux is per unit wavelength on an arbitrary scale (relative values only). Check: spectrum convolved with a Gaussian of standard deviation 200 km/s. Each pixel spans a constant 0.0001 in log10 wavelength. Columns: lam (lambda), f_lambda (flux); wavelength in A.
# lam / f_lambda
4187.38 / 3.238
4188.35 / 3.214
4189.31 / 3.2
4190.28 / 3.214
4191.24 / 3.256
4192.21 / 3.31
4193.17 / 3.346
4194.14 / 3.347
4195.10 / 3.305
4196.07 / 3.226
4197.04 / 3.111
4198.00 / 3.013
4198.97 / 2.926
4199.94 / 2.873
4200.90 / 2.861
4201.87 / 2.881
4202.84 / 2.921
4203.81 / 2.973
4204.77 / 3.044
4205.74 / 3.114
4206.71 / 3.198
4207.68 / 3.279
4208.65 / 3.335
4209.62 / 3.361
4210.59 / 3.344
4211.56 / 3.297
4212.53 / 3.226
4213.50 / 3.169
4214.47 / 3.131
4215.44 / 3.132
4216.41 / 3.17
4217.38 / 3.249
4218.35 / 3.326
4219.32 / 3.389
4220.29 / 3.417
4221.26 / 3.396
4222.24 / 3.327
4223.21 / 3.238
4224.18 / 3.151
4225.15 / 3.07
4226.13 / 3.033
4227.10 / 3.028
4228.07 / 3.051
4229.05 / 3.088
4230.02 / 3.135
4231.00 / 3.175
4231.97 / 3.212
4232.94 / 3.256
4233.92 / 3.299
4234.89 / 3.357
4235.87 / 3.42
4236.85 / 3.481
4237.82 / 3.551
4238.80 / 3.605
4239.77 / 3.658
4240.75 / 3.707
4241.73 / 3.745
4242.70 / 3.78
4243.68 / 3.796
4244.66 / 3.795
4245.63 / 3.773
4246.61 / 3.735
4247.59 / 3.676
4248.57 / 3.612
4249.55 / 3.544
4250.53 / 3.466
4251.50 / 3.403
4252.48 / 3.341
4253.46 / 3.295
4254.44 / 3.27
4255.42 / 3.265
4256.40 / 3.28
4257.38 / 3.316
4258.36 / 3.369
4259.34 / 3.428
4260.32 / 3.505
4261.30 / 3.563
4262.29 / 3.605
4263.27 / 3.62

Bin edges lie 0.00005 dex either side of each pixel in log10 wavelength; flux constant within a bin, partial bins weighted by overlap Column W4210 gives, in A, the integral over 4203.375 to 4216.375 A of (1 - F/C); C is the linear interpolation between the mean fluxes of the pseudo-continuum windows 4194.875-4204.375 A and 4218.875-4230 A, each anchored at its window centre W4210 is -0.5 A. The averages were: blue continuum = 3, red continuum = 3.2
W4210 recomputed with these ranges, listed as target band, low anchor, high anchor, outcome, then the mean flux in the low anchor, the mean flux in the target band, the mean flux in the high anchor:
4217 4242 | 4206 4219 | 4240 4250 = 1.2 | 3.25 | 3.32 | 3.71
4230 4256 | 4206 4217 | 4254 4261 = -1.4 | 3.24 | 3.5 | 3.36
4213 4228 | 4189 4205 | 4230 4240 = 0.3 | 3.11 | 3.21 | 3.38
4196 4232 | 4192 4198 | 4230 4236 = 1.2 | 3.25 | 3.15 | 3.26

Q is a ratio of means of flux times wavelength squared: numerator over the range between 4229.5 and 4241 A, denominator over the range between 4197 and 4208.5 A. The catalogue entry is 1.1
